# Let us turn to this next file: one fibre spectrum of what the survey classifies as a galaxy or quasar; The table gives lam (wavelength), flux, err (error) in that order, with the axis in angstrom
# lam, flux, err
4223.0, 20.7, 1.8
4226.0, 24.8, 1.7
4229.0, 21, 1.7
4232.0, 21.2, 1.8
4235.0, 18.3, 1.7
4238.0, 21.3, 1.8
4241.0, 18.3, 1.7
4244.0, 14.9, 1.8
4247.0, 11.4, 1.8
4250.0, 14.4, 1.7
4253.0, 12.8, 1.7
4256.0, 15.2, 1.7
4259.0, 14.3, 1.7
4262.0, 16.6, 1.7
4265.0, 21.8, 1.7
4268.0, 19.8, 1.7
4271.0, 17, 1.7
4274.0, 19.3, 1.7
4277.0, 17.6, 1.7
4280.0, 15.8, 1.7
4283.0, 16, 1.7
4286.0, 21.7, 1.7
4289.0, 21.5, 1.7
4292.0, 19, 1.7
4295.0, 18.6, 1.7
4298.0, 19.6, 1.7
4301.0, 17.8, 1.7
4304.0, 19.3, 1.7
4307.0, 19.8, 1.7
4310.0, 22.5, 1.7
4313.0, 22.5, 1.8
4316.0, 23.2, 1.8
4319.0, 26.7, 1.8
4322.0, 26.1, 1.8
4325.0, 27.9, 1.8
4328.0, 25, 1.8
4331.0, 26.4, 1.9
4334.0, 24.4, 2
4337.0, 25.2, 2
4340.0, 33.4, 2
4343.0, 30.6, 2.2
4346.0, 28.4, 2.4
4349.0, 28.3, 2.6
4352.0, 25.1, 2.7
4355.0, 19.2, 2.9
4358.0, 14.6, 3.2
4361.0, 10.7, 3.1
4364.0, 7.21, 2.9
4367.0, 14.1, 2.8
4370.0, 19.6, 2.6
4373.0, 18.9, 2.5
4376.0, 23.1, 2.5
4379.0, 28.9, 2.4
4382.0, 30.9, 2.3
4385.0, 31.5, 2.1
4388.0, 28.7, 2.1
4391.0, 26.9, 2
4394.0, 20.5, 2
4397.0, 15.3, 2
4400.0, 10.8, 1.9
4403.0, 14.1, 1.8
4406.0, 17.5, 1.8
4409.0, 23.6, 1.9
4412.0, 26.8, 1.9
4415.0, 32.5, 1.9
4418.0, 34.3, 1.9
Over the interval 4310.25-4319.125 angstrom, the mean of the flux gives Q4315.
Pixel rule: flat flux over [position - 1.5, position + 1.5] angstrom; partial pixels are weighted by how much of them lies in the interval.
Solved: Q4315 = 23.5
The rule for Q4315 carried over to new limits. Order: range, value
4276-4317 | 19.6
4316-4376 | 22.7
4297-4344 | 24.4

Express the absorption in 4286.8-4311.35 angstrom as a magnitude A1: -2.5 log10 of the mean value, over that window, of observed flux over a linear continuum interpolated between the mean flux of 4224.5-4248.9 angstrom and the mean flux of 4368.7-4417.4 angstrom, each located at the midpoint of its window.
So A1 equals 0.04 mag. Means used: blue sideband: 18.8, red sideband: 23.3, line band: 19.8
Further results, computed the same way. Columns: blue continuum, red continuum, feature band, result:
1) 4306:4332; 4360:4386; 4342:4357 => -0.16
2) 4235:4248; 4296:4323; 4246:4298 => 0.11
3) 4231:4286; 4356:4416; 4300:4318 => -0.14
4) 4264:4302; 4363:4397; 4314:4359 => -0.22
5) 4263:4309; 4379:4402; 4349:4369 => 0.34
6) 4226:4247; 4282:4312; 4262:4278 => 0.03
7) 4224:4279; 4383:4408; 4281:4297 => -0.04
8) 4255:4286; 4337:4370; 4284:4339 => -0.17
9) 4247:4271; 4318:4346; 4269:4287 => 0.07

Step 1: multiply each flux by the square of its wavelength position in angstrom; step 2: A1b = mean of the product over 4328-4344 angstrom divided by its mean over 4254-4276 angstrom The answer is 1.6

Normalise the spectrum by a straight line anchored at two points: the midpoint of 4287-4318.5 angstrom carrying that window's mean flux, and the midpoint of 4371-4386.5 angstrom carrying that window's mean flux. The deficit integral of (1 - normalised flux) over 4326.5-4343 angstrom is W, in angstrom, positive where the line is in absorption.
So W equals -3.0 angstrom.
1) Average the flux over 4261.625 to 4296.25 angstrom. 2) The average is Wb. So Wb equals 18.8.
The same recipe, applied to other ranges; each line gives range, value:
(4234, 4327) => 19.1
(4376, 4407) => 22.6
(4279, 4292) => 18.9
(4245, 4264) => 14.3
